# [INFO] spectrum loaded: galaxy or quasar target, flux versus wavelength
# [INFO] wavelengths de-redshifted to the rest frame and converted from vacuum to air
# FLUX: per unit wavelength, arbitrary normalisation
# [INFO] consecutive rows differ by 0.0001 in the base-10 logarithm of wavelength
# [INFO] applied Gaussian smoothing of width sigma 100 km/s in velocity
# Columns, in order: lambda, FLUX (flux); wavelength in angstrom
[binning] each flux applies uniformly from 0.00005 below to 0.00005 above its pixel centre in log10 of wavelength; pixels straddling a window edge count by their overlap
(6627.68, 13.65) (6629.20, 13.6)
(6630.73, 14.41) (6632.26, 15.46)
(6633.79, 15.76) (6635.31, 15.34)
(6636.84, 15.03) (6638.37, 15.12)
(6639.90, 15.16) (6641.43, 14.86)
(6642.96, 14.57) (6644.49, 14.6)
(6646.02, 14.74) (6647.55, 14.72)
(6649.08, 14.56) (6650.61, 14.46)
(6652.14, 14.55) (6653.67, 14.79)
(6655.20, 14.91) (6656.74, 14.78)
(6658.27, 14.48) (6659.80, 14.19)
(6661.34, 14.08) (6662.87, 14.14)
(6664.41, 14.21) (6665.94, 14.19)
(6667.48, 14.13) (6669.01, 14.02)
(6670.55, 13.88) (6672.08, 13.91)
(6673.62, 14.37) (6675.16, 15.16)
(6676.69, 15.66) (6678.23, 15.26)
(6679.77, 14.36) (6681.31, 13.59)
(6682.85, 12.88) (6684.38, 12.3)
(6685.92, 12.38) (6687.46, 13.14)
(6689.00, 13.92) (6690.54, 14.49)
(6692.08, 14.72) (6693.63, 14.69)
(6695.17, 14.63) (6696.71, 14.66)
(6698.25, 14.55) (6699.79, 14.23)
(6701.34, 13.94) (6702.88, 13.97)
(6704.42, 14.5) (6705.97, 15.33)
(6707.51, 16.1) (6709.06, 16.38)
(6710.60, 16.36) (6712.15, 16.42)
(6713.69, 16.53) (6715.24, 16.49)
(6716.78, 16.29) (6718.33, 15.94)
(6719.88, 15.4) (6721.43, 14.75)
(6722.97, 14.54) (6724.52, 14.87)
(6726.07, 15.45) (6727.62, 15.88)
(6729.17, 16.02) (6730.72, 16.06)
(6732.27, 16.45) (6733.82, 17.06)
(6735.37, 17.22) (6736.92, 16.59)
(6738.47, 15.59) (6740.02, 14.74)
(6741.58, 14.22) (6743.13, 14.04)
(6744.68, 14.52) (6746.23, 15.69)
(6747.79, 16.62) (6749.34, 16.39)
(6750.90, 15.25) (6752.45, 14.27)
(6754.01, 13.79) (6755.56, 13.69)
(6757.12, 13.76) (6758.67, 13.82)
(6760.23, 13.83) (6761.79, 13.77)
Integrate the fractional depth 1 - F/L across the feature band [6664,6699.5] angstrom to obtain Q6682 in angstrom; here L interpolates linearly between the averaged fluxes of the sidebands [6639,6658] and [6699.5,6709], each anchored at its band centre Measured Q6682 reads 1.55 angstrom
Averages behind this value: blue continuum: 14.7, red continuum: 14.8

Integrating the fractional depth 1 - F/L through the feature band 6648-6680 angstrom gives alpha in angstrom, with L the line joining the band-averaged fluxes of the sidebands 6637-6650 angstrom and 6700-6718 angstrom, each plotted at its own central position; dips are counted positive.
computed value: 1.2 angstrom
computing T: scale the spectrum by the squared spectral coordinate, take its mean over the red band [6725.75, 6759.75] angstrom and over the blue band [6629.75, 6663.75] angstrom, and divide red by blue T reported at 1.1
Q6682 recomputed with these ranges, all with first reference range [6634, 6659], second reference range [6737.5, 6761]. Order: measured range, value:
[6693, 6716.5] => -0.8 angstrom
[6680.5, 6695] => 1.1 angstrom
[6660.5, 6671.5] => 0.5 angstrom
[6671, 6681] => 0.1 angstrom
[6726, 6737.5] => -1.3 angstrom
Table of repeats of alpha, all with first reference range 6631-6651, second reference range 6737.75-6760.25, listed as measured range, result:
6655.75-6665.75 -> 0.4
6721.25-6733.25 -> -0.7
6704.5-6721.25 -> -1.4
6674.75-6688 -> 0.9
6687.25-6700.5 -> 0.4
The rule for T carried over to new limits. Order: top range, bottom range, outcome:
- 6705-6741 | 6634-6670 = 1.11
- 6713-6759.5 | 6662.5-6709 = 1.09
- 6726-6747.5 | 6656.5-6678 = 1.11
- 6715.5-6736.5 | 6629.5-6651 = 1.09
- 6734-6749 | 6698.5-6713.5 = 1.03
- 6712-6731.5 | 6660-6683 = 1.12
